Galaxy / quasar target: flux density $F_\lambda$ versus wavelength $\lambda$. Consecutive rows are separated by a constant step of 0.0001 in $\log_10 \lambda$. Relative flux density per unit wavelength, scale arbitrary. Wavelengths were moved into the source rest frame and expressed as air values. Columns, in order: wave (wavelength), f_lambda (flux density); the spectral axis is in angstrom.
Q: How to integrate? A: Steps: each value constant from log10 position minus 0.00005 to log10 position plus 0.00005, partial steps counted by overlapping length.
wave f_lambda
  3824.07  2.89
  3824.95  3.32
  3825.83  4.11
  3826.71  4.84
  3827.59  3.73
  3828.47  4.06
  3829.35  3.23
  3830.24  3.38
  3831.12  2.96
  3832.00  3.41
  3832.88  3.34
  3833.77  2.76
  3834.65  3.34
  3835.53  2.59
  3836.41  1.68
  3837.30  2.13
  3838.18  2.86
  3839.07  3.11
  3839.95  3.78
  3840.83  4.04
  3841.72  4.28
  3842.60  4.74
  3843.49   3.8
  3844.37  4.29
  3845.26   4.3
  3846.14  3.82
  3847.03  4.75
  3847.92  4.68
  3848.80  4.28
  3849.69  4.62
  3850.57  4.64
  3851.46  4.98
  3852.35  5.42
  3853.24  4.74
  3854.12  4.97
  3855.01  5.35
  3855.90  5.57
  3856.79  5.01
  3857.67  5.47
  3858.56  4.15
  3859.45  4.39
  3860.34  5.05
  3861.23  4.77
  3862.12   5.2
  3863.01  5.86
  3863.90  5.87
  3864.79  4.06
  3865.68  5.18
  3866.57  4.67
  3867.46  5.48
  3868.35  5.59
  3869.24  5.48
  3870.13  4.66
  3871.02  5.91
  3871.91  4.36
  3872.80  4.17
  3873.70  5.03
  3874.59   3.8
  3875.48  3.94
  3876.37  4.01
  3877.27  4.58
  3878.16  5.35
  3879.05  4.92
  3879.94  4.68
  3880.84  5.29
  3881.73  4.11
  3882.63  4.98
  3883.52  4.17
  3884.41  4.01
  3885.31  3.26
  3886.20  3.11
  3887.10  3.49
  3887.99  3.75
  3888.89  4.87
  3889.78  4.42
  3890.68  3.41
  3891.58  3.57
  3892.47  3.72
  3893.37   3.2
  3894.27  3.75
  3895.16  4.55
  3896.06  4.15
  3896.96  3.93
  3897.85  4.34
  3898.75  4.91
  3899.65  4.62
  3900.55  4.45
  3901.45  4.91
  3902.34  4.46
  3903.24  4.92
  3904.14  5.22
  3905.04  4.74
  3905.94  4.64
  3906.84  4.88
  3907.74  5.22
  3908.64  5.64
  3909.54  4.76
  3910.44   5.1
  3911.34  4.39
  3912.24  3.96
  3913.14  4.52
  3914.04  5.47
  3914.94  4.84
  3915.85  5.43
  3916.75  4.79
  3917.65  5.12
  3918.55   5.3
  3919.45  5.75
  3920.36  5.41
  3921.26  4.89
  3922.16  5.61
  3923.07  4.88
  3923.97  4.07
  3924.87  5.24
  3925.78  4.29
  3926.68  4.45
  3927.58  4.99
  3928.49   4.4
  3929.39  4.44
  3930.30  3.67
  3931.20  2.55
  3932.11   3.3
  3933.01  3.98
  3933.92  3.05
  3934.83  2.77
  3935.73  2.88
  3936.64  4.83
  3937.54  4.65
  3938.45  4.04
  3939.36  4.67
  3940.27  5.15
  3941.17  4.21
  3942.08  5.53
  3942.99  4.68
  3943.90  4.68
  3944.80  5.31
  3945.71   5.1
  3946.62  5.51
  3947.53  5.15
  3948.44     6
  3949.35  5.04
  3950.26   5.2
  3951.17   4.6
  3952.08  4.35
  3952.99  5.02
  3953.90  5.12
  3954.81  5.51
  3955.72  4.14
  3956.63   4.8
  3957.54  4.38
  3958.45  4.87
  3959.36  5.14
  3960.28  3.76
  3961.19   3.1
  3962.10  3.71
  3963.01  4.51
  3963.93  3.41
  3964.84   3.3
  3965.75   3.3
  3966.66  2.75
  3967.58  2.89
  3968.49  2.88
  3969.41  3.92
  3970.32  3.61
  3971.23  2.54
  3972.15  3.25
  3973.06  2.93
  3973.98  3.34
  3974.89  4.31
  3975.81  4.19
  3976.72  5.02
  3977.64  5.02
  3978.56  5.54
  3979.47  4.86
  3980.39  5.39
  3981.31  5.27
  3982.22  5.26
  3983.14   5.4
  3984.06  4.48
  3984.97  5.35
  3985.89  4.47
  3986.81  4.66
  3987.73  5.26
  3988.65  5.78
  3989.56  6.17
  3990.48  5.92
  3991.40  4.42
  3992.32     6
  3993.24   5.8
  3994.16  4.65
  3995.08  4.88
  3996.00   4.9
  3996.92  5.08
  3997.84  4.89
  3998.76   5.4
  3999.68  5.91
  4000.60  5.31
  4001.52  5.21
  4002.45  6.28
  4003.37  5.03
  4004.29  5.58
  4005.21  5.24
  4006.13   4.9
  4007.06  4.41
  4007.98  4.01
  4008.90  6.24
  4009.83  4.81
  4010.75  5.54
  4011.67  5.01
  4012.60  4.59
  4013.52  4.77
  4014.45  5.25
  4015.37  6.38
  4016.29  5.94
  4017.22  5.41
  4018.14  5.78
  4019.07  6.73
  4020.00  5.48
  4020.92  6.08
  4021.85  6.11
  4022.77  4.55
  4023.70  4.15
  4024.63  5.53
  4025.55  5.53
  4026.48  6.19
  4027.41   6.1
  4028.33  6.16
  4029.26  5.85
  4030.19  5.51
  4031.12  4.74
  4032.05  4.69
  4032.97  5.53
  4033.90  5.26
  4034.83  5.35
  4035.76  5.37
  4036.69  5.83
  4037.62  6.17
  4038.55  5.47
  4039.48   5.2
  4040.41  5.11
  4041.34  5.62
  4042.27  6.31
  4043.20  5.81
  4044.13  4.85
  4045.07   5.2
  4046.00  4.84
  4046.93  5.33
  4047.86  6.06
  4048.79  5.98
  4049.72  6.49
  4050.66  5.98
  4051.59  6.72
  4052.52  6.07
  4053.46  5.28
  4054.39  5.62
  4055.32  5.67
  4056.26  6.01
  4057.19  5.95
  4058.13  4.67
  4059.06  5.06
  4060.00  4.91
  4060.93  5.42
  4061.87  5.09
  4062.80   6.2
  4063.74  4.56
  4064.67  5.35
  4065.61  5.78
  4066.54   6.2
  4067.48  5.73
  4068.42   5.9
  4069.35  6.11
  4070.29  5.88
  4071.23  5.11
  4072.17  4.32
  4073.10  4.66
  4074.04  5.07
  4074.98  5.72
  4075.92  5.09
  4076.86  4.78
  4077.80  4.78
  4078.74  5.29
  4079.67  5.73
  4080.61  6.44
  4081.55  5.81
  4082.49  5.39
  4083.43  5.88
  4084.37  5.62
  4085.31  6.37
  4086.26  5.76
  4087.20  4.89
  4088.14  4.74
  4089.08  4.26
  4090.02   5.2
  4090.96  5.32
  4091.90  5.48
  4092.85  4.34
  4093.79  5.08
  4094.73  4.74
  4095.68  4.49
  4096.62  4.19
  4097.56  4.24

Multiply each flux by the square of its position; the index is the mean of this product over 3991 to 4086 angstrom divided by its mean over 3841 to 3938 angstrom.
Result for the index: 1.3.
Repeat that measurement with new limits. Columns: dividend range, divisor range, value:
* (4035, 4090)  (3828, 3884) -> 1.39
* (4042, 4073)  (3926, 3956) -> 1.31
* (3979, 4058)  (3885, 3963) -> 1.26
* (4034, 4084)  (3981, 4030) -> 1.06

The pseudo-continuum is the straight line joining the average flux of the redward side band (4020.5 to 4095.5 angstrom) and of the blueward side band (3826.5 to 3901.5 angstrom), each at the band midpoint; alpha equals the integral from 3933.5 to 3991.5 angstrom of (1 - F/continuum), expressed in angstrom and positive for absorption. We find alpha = 4.8 angstrom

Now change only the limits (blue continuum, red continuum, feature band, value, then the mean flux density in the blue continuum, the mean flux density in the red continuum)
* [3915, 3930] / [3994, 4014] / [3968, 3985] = 2.5 angstrom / 4.92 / 5.13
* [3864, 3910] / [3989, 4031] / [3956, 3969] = 3.3 angstrom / 4.51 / 5.41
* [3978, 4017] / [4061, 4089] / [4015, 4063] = -2.2 angstrom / 5.24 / 5.44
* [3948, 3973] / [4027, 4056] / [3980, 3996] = -2.2 angstrom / 4.09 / 5.62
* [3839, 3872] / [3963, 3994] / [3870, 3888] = 1.4 angstrom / 4.8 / 4.45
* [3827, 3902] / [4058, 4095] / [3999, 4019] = -1.4 angstrom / 4.29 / 5.33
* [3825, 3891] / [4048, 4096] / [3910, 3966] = 2.0 angstrom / 4.31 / 5.44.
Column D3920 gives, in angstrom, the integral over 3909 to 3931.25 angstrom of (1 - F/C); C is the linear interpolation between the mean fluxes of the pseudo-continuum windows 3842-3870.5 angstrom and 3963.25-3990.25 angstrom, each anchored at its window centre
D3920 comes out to -1.0 angstrom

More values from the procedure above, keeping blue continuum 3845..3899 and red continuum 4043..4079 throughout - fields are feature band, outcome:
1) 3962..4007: 4.0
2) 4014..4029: -1.2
